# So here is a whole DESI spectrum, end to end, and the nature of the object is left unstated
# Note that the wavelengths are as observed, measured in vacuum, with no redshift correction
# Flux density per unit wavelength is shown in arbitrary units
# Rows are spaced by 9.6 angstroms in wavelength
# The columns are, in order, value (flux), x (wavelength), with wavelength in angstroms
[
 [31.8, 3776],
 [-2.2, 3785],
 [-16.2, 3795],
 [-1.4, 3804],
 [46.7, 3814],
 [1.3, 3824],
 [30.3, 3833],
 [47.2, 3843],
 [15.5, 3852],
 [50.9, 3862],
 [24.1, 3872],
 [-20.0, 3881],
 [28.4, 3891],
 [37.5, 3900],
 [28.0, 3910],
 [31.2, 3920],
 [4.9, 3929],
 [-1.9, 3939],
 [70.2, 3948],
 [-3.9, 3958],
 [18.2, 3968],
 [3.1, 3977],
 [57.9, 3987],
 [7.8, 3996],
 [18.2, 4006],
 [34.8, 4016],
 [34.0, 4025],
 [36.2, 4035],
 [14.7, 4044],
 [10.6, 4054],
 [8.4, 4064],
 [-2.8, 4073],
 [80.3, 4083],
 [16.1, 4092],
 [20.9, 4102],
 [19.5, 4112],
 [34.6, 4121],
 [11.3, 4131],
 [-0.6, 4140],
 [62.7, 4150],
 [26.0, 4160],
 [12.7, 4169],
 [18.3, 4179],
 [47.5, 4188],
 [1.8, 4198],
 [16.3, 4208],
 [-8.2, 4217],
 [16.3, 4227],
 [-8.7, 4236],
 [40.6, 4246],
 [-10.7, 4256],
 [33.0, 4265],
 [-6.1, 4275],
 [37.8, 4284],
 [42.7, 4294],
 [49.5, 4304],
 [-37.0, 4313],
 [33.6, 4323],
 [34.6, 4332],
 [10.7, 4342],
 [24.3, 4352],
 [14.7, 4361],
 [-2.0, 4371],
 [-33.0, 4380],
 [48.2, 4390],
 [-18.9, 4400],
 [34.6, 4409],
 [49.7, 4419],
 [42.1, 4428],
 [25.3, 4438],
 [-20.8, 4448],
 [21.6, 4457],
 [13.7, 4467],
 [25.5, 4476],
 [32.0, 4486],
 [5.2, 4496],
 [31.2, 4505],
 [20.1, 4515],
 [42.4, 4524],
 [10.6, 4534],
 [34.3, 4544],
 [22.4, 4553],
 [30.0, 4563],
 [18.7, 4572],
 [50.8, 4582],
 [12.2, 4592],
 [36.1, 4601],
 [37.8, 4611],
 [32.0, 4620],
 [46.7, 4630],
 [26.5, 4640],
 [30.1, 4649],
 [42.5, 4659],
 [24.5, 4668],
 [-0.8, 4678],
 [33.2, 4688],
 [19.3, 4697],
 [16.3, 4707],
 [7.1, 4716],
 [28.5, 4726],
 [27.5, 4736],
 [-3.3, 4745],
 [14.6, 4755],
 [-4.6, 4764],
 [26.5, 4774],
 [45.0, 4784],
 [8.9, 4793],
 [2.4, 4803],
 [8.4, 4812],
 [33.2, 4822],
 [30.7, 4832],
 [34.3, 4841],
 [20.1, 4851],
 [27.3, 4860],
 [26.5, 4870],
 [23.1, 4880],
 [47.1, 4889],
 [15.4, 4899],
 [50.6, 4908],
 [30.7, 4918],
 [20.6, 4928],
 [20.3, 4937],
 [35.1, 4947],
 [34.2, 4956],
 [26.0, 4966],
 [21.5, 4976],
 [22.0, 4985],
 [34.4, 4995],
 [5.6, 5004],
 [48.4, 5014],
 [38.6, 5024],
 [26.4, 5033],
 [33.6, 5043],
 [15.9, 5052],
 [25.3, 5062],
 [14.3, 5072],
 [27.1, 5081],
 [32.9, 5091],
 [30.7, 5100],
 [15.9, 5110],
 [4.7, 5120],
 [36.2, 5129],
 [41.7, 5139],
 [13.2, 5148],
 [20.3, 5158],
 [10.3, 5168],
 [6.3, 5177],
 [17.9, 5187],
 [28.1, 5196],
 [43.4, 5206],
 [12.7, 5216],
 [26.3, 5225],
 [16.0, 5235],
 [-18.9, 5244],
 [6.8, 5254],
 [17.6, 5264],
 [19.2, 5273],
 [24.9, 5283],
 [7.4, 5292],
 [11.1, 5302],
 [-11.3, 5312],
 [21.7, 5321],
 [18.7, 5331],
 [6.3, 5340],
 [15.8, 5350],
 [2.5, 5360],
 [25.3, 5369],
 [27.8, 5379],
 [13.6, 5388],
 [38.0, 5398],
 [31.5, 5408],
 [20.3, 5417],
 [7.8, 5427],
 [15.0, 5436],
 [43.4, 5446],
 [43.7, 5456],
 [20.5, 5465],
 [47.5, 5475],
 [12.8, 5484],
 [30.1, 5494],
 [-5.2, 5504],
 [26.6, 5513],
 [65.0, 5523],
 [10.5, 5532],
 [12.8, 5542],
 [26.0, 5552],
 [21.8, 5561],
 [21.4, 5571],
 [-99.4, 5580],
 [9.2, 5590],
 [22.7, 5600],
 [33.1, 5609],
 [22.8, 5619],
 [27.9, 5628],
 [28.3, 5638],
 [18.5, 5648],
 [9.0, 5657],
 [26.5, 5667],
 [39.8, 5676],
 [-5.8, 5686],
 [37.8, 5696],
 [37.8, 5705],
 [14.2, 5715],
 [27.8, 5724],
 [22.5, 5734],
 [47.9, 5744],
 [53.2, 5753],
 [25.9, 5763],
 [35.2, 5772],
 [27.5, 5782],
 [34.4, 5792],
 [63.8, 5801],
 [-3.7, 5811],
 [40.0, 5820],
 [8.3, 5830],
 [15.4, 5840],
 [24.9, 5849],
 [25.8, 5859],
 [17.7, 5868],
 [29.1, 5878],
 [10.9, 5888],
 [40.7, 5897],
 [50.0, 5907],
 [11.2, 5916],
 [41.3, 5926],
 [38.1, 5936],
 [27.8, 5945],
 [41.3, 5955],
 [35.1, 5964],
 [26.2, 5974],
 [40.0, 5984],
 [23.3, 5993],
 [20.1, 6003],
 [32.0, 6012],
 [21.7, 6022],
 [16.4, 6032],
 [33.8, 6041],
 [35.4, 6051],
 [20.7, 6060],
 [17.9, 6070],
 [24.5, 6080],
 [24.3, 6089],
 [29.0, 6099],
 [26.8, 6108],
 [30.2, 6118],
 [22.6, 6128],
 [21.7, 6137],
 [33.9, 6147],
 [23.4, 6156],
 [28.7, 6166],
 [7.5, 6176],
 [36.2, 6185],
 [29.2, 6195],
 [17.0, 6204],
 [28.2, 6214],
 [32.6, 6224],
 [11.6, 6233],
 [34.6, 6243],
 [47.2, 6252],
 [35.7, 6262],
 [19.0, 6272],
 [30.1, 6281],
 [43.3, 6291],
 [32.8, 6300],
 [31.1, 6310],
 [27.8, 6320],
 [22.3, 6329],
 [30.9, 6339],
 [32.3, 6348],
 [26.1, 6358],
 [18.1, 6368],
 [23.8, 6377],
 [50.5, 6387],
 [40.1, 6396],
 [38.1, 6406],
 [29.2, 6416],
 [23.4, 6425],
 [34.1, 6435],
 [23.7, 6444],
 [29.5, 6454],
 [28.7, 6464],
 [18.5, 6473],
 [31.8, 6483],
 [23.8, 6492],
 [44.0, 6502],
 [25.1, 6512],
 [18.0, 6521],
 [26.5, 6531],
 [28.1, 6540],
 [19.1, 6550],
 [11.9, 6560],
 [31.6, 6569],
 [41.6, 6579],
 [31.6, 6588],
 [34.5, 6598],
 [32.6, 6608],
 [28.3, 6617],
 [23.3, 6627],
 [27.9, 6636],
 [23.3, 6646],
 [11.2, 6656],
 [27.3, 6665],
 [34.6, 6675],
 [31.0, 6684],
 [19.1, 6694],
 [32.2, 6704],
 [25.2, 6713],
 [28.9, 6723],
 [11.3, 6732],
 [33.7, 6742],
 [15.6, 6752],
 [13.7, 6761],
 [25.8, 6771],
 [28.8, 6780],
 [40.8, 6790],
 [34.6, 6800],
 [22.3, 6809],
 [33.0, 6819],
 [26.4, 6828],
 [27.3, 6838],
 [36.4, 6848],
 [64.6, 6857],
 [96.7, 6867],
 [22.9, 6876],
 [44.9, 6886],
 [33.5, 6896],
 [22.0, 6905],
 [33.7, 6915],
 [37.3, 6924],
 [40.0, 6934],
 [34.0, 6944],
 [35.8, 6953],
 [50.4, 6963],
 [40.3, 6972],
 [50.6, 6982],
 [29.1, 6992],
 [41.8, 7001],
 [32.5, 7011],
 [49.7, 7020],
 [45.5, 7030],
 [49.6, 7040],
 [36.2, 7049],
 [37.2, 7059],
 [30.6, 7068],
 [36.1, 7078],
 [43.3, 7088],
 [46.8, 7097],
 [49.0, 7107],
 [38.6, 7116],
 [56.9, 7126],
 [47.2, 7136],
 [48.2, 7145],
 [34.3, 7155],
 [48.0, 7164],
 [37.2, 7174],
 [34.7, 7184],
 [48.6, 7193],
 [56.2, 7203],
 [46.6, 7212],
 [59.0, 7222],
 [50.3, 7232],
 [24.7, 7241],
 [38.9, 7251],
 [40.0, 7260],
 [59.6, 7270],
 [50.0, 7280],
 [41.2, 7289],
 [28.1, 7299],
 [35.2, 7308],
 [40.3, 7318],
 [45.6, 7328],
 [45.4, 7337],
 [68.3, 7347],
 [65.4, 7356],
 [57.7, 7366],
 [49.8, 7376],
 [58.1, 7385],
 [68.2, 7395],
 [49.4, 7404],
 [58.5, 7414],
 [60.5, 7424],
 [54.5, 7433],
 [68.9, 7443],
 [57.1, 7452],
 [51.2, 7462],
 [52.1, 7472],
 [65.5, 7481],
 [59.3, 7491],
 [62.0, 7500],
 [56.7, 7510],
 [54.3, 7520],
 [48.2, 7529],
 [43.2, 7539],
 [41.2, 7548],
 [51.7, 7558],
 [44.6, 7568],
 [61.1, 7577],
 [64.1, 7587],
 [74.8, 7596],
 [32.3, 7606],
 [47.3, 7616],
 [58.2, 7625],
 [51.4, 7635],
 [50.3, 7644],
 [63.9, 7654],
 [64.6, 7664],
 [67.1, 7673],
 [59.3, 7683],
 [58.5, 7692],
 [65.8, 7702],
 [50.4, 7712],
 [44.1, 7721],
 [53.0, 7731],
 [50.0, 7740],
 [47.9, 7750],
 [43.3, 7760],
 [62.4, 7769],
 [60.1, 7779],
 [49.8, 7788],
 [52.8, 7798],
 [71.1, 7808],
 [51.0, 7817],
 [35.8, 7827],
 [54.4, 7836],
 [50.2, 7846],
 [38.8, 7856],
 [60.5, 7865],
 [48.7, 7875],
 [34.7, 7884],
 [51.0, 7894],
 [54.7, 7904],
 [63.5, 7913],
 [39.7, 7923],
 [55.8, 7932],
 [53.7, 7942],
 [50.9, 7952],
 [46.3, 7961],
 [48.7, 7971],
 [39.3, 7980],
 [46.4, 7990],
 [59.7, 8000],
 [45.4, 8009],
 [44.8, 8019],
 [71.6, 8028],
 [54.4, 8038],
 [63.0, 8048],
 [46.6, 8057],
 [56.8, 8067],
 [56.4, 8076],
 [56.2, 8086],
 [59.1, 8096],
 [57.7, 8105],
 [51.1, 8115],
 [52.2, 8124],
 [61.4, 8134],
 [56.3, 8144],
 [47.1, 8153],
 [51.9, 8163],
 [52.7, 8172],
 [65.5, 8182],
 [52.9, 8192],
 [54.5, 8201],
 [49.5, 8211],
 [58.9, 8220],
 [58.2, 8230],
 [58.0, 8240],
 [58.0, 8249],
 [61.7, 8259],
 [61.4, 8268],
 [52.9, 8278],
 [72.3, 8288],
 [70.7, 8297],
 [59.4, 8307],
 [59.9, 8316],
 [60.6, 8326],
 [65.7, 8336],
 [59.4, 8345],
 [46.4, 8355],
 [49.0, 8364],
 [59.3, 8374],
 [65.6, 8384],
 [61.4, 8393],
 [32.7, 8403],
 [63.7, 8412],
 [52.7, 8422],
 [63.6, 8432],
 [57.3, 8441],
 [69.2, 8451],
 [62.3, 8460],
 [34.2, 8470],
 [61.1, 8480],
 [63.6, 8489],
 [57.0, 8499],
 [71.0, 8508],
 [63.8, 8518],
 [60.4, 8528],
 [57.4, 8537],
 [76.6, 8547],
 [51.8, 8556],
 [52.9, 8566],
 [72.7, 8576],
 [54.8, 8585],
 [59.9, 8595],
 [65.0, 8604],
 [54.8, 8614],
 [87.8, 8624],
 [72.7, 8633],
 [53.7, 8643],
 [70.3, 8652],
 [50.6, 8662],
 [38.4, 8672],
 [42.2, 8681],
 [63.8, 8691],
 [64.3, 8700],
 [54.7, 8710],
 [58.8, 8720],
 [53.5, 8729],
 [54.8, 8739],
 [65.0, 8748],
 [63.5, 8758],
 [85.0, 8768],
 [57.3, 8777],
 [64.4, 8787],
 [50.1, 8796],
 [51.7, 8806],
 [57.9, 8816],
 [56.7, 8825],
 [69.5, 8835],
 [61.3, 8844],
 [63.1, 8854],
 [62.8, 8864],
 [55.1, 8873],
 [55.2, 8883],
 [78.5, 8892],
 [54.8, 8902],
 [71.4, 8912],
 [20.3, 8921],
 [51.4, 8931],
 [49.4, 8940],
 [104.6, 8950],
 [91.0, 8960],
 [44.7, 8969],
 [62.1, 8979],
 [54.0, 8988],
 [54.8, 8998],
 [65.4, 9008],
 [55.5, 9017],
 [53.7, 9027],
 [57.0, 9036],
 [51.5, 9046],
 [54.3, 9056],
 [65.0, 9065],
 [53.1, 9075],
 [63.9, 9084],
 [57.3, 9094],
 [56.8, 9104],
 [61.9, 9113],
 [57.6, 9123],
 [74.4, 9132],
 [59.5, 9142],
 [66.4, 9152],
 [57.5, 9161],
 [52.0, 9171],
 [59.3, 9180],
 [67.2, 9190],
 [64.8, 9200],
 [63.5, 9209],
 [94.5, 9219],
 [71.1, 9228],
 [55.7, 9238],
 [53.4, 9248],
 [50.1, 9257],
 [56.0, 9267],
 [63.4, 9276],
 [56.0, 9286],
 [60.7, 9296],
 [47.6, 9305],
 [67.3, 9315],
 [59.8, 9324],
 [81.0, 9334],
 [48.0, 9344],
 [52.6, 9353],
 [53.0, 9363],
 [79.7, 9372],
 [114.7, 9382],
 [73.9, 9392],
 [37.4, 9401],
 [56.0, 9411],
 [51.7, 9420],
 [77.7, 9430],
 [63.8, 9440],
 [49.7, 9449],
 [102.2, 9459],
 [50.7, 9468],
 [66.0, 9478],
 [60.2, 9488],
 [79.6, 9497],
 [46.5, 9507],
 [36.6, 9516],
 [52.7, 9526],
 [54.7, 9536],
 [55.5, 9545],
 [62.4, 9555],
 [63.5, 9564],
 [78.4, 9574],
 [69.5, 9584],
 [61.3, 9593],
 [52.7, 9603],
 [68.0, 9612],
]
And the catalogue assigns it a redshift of 0.841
